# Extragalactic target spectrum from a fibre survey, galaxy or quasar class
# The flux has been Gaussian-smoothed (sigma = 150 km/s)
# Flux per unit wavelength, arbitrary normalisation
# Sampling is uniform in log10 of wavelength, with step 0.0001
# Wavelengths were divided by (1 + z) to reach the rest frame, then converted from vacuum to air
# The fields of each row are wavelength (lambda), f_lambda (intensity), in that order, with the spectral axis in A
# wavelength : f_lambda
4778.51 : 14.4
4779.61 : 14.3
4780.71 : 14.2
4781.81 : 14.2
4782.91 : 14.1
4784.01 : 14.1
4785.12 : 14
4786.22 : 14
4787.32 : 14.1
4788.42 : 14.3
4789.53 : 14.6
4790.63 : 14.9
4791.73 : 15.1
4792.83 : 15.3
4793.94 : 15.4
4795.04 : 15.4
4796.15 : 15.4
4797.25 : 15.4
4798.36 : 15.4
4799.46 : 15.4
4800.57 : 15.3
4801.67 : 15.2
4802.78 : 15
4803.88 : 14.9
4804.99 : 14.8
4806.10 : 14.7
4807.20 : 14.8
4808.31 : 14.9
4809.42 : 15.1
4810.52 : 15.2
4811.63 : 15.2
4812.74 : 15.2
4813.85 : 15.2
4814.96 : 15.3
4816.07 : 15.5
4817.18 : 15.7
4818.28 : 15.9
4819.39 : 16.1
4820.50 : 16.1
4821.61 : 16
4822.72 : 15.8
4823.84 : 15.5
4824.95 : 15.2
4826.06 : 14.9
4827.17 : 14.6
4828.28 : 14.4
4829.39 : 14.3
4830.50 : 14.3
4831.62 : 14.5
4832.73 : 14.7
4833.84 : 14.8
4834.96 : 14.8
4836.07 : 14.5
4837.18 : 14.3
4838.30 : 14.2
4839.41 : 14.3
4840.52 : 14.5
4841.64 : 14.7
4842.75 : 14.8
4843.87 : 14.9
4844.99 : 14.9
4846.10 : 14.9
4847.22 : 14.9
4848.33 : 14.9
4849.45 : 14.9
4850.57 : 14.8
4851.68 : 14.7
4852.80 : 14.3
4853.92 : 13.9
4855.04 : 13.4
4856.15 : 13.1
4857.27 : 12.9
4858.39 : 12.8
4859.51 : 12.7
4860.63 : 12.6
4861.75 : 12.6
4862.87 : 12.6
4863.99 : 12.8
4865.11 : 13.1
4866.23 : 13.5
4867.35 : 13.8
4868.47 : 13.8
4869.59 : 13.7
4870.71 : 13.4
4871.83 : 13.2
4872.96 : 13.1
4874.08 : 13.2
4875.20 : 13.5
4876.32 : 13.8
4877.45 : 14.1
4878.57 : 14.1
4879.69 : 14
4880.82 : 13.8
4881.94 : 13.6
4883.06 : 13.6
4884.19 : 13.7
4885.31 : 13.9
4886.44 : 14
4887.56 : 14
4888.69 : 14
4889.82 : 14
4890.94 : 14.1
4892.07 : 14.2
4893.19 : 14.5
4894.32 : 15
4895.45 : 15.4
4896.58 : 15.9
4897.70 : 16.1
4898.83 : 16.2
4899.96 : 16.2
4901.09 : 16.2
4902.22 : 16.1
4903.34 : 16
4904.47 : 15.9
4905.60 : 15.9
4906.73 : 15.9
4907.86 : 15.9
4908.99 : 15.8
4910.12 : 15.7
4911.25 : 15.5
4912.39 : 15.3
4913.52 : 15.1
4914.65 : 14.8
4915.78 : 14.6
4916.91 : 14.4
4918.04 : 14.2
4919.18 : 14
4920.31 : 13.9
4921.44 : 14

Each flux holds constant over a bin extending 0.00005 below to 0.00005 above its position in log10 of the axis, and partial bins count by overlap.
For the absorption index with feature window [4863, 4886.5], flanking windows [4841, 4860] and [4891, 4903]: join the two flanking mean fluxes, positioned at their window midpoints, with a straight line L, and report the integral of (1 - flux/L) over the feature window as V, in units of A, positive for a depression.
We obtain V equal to 2.1 A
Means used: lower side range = 14.2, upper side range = 15.5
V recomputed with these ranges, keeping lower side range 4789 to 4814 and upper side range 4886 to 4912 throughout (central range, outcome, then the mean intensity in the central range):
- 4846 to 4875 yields 3.2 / 13.6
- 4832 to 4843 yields 0.5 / 14.6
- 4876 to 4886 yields 0.9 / 13.8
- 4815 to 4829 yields -0.3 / 15.5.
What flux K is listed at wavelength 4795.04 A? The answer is 15.4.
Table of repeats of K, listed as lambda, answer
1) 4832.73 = 14.7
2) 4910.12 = 15.7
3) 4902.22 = 16.1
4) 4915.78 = 14.6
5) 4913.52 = 15.1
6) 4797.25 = 15.4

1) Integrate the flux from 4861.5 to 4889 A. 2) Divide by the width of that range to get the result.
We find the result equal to 13.6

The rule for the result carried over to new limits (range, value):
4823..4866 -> 14.2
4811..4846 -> 15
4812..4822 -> 15.7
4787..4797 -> 15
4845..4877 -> 13.6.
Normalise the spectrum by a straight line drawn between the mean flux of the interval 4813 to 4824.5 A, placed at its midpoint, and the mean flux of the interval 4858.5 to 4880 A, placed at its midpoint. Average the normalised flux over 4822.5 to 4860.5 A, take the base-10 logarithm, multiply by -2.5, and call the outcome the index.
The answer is 0.016 mag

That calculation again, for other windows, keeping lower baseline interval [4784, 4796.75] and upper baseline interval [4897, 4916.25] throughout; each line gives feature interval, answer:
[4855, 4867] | 0.187 mag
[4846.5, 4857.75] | 0.078 mag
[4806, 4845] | 0.003 mag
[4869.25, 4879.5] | 0.140 mag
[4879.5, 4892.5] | 0.122 mag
